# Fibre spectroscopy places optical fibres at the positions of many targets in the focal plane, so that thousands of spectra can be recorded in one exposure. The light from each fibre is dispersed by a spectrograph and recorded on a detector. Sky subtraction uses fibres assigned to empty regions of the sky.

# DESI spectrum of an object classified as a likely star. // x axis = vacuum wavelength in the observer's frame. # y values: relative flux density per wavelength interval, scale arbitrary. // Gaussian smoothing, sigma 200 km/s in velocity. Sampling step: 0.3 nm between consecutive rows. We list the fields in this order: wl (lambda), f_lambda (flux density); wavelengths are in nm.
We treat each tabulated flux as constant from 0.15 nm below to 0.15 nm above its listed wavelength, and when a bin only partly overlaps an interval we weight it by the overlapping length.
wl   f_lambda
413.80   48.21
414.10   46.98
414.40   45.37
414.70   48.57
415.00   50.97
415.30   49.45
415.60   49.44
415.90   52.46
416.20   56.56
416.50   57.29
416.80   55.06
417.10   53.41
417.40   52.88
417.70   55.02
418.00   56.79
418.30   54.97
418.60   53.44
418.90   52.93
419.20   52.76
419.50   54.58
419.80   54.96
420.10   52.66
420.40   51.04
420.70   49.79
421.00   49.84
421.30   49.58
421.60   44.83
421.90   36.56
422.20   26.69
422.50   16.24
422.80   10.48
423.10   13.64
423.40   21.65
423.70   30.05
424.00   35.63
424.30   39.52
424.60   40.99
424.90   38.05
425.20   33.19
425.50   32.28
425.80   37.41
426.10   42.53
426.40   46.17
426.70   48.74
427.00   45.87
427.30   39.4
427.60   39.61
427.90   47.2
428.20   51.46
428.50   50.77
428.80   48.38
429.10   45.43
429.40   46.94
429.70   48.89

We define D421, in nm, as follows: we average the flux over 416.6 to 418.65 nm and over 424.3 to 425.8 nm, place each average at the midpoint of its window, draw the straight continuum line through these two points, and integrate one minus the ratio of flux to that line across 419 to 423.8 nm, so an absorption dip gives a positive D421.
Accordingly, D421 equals 0.80 nm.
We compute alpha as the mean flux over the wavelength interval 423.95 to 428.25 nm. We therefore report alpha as 41.1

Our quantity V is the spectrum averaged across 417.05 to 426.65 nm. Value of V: 41.8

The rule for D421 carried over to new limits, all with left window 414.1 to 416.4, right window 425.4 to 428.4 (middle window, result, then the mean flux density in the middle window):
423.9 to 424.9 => 0.14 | 38.8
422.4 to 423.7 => 0.81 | 17.2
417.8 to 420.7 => -0.34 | 53.6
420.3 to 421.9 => -0.03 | 47.8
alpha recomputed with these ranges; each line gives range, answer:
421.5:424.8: 28.7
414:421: 52.5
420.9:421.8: 47.3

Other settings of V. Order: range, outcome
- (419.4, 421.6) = 51.2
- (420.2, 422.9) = 38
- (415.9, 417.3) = 55.1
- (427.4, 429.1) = 47.1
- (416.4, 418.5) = 55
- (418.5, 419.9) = 53.7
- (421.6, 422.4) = 33.1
